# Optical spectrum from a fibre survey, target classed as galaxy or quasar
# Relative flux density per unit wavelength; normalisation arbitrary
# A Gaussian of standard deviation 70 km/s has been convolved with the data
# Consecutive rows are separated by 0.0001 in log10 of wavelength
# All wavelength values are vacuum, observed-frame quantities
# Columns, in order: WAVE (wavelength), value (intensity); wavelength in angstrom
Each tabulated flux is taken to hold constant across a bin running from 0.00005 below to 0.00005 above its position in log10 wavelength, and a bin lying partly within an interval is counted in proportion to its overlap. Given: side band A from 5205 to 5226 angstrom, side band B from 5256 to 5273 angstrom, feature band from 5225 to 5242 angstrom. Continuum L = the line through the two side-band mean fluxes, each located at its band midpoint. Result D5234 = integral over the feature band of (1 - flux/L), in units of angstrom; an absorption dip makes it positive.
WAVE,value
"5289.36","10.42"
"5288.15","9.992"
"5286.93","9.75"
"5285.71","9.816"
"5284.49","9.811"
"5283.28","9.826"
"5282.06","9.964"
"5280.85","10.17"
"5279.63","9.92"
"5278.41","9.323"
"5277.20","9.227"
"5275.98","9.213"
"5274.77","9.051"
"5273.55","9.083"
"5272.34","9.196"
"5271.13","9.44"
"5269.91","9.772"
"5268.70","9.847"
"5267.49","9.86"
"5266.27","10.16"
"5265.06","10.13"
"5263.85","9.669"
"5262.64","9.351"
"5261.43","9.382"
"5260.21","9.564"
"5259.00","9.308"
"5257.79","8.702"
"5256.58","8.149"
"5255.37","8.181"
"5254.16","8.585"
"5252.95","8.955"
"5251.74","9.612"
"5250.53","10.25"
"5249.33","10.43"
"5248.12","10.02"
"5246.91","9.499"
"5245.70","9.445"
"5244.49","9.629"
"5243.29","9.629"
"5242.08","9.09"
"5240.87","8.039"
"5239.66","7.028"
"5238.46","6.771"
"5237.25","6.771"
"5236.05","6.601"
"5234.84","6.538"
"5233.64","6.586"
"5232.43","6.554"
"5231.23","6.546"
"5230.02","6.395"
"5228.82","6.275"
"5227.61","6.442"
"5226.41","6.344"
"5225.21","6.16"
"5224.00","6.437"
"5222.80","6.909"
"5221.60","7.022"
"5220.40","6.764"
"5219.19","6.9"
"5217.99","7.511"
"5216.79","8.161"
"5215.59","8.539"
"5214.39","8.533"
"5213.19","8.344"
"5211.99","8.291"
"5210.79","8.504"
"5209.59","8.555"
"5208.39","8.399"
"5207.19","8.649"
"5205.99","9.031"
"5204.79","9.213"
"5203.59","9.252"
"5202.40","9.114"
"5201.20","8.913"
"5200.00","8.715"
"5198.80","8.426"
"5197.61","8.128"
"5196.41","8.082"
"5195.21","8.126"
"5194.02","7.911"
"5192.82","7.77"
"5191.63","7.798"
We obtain 3.4 angstrom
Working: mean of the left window 7.82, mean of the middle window 6.73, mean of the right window 9.47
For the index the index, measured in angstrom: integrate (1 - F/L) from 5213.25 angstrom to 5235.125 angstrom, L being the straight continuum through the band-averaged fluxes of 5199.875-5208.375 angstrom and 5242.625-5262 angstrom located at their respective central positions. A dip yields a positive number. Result 5.2 angstrom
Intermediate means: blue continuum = 8.96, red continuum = 9.33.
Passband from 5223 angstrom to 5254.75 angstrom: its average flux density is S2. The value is 7.86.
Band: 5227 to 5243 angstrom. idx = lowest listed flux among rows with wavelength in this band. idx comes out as 6.275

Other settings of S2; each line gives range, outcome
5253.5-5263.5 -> 8.92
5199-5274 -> 8.38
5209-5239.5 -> 7.14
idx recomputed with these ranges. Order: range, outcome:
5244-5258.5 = 8.149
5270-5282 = 9.051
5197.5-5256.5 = 6.16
